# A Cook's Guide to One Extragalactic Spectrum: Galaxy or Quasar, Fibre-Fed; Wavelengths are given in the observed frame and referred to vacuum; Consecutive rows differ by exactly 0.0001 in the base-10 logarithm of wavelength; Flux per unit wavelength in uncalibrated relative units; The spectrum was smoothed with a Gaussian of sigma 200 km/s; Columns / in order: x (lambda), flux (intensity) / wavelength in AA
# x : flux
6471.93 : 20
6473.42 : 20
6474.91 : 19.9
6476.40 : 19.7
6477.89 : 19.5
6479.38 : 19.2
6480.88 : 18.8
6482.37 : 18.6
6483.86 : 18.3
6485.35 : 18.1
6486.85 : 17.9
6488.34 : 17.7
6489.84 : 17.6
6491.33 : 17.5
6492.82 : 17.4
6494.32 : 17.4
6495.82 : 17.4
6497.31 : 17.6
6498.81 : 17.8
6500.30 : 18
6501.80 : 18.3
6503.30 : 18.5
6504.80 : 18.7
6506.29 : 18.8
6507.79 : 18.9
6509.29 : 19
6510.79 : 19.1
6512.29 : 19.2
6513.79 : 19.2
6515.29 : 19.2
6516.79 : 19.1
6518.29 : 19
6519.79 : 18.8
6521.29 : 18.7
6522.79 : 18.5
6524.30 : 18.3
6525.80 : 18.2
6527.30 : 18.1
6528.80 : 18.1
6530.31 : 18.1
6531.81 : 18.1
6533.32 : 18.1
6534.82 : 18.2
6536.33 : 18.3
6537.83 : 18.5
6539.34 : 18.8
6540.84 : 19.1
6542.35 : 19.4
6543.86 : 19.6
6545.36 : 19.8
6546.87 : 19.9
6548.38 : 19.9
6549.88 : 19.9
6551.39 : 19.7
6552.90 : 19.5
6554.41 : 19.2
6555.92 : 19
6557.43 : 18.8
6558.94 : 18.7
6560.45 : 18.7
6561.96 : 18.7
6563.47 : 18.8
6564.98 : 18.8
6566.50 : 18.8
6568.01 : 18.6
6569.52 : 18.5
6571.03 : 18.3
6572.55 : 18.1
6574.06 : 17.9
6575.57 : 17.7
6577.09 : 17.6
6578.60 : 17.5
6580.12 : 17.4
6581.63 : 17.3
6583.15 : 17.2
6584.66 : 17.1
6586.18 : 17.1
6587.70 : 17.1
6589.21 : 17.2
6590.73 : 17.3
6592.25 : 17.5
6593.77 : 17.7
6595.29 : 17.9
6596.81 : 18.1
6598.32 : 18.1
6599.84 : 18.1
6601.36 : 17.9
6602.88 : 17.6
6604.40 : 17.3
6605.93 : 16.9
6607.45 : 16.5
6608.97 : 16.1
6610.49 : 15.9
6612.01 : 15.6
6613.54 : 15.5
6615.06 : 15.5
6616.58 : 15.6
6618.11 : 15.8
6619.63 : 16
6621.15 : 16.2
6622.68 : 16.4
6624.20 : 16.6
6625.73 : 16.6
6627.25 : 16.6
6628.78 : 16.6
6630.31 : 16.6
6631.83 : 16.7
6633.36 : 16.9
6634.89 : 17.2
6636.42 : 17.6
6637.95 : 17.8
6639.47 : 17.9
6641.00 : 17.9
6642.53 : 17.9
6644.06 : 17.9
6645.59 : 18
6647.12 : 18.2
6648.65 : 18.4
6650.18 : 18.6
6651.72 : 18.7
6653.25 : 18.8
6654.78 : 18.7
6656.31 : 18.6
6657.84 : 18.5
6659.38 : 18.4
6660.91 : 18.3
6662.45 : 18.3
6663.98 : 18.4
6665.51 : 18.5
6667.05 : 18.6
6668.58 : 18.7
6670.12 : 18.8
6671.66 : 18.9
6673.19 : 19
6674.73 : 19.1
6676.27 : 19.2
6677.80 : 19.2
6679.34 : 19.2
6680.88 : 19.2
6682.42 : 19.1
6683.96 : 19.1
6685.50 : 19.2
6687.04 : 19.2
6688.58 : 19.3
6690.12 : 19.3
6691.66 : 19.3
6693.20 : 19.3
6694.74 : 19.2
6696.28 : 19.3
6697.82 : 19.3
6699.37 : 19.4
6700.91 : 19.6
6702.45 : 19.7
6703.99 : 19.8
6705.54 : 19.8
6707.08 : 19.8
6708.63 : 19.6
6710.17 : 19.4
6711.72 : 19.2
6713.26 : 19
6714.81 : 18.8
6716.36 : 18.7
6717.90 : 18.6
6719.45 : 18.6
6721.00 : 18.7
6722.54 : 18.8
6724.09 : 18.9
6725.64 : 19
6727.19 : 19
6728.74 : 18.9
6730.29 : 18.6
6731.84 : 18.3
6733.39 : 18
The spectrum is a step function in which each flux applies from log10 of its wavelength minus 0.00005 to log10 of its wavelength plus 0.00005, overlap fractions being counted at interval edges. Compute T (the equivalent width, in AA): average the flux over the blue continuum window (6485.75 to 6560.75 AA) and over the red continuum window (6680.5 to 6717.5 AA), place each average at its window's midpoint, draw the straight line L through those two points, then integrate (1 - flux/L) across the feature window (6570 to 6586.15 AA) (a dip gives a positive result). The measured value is 1.1 AA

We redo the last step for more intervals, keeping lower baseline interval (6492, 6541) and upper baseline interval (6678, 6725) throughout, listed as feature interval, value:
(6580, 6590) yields 0.8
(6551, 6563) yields -0.3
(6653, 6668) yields 0.4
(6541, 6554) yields -0.8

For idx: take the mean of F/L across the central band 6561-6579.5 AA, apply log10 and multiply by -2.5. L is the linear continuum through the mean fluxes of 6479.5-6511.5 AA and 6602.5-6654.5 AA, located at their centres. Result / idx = -0.04 mag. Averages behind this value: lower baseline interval 18.2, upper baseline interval 17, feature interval 18.3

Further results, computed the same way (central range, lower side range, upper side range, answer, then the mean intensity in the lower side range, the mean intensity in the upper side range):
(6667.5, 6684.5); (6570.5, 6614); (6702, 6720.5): -0.022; 17.3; 19.2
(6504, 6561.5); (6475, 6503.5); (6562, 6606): -0.052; 18.2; 17.8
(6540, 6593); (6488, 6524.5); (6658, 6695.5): 0.008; 18.4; 18.9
